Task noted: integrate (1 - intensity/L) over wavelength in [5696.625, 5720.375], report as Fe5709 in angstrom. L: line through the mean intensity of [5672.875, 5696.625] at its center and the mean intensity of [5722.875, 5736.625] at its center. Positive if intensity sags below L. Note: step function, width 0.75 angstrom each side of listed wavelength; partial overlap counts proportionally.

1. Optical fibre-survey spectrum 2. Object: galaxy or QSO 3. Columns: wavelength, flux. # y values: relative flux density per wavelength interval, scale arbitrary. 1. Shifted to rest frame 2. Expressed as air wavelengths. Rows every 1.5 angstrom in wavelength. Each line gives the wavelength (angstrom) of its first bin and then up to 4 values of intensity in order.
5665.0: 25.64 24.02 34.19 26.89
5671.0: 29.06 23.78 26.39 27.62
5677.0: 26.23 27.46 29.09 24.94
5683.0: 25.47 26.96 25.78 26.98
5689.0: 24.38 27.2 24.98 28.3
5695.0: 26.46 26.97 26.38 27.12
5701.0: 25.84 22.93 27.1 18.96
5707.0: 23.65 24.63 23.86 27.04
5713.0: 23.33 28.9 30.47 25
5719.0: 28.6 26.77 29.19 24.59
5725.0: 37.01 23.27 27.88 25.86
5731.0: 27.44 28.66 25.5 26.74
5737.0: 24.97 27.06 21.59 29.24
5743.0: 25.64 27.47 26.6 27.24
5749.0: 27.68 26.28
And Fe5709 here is 1.2 angstrom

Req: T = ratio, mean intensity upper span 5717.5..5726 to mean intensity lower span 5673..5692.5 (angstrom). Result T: 1.09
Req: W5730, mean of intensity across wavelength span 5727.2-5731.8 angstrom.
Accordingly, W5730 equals 27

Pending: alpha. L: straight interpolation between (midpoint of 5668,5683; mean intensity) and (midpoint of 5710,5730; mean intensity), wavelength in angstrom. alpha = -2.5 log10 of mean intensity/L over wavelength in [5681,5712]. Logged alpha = 0.07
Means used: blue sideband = 27.1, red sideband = 27.4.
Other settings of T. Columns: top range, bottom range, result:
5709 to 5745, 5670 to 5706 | 1.03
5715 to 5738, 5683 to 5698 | 1.04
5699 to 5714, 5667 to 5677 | 0.88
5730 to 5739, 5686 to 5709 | 1.05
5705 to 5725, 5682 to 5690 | 1.01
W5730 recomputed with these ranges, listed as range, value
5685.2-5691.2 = 26.1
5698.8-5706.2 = 24.4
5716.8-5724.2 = 26.9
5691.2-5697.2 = 26.7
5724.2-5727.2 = 30.2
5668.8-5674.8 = 26.5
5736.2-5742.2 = 25.7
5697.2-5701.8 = 26.4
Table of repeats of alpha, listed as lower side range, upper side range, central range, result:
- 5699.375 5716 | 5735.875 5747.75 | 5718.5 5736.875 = -0.07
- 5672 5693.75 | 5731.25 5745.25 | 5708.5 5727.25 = -0.04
